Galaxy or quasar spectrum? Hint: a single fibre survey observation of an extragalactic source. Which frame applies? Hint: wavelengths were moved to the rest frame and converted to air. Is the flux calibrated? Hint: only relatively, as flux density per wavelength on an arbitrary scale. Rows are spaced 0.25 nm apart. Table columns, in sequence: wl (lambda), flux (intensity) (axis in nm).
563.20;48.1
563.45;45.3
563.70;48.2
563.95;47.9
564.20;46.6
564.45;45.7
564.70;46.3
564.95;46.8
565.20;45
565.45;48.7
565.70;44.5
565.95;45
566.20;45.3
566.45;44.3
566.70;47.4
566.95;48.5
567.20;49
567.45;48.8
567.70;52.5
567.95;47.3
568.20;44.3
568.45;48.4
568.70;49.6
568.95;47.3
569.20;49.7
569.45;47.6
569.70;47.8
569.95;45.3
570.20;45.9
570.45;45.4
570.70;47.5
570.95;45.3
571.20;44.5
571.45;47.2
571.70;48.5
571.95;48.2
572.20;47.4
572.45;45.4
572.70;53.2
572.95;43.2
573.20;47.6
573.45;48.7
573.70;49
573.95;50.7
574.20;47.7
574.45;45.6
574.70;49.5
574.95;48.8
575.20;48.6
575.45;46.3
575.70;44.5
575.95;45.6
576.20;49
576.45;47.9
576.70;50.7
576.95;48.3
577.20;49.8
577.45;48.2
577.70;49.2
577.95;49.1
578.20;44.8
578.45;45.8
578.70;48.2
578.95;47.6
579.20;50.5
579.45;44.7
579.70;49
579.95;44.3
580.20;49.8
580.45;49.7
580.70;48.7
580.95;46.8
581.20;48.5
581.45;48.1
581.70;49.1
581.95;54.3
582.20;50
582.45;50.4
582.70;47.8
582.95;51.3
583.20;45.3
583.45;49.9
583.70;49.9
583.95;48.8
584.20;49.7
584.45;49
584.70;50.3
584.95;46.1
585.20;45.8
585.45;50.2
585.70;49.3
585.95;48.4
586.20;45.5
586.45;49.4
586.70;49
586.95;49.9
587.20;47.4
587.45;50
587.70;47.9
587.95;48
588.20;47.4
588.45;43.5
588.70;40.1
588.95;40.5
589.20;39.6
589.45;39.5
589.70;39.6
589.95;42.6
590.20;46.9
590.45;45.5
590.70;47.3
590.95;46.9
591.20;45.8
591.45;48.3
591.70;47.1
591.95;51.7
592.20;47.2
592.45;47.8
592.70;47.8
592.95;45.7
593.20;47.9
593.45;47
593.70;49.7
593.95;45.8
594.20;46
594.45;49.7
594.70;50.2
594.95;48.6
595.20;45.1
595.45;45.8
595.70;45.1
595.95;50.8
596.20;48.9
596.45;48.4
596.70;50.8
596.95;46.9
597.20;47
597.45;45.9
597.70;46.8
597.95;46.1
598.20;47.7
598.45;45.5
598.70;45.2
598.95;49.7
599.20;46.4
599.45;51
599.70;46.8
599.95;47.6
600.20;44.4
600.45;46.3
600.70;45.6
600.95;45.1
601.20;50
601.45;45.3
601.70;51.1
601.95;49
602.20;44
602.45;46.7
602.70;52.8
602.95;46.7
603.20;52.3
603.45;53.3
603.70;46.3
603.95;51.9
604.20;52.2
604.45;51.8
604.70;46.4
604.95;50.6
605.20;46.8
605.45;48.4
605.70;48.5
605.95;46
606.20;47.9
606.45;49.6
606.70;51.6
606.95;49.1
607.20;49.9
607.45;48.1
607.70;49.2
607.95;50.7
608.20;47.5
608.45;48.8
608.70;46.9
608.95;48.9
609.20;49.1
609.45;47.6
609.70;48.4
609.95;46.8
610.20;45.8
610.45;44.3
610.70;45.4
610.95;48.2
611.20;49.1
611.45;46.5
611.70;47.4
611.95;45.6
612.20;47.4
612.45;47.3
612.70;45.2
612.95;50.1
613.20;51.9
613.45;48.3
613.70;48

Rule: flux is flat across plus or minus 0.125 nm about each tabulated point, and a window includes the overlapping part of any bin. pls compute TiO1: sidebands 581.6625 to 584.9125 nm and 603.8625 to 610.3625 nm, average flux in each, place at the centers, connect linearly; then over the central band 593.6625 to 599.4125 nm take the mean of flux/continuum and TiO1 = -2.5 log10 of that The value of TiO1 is 0.04 mag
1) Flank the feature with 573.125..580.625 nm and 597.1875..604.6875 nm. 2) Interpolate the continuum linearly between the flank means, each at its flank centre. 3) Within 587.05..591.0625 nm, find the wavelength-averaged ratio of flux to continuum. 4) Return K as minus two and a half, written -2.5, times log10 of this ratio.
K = 0.080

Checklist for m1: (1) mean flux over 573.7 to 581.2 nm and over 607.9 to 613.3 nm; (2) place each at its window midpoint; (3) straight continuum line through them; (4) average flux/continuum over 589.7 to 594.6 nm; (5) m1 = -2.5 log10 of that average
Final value 0.02 mag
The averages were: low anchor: 47.9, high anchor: 47.6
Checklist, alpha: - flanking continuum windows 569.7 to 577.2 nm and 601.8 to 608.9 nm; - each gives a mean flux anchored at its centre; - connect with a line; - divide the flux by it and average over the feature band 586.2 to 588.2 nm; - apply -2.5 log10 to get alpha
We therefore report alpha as -0.01 mag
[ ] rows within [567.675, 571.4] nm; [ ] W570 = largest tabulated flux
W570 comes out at 52.5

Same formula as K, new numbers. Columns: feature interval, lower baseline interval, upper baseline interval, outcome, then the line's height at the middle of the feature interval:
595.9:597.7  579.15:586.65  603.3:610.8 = 0.01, 48.6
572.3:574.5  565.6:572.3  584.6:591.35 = -0.03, 46.9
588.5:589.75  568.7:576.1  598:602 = 0.18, 47.3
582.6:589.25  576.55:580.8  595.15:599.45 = 0.01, 47.8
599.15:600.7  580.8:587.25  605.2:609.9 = 0.04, 48.7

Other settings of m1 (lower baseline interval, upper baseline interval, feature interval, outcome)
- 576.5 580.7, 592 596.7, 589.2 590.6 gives 0.13 mag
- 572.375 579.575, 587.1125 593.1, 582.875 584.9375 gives -0.06 mag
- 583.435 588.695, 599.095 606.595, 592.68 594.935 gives 0.01 mag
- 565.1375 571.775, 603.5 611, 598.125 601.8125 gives 0.02 mag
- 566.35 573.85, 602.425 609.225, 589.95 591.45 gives 0.05 mag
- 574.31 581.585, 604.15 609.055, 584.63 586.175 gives 0.00 mag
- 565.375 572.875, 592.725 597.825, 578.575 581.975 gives -0.02 mag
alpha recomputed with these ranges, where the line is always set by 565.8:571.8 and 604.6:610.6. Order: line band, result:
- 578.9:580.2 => 0.00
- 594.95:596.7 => 0.00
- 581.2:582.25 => -0.06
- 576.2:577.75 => -0.04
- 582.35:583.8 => -0.03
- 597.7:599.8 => 0.02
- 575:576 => 0.02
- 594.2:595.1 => -0.02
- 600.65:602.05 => 0.01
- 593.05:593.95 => 0.00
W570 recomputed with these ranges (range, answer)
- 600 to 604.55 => 53.3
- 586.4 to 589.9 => 50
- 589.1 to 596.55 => 51.7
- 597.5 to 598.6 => 47.7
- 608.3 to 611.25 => 49.1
